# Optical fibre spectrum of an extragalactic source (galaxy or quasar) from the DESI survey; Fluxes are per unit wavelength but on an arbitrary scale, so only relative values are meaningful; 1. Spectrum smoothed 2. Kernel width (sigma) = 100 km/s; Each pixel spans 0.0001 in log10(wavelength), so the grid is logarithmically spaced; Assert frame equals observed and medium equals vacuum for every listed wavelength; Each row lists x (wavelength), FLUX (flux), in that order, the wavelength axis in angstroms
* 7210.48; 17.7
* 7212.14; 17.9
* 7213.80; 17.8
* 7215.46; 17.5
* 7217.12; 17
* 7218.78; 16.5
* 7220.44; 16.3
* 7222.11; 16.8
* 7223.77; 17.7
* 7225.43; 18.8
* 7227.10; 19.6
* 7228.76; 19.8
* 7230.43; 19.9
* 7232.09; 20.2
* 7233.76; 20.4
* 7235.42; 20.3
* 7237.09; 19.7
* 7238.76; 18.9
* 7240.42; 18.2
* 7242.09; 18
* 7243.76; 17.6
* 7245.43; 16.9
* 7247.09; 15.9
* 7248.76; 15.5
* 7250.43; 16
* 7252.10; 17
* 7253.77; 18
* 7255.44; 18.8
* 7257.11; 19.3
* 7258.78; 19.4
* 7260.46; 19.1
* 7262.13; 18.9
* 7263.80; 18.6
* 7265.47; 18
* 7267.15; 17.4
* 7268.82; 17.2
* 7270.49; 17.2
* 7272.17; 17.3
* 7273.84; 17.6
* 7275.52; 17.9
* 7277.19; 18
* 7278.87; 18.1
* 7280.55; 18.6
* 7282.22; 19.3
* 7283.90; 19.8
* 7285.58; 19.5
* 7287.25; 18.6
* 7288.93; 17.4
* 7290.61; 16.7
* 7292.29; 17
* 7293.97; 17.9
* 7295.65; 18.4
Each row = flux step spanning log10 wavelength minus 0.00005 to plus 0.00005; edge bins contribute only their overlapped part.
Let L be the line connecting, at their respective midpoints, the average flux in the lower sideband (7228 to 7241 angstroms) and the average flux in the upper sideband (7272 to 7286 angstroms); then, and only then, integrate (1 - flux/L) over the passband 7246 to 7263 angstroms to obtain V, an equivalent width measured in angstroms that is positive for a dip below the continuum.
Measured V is 1.21 angstroms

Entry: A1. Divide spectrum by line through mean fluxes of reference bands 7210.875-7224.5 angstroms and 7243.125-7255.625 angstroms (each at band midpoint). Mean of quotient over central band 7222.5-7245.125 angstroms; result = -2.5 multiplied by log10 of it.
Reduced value -0.12 mag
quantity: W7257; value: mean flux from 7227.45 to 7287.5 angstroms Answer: 18.4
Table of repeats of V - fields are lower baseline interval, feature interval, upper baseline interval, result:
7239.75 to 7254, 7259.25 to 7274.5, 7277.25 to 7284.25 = 0.0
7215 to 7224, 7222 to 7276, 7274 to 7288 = -1.6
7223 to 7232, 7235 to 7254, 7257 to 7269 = 1.3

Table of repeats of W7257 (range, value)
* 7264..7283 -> 17.9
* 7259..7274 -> 18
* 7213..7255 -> 18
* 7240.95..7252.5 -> 16.7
